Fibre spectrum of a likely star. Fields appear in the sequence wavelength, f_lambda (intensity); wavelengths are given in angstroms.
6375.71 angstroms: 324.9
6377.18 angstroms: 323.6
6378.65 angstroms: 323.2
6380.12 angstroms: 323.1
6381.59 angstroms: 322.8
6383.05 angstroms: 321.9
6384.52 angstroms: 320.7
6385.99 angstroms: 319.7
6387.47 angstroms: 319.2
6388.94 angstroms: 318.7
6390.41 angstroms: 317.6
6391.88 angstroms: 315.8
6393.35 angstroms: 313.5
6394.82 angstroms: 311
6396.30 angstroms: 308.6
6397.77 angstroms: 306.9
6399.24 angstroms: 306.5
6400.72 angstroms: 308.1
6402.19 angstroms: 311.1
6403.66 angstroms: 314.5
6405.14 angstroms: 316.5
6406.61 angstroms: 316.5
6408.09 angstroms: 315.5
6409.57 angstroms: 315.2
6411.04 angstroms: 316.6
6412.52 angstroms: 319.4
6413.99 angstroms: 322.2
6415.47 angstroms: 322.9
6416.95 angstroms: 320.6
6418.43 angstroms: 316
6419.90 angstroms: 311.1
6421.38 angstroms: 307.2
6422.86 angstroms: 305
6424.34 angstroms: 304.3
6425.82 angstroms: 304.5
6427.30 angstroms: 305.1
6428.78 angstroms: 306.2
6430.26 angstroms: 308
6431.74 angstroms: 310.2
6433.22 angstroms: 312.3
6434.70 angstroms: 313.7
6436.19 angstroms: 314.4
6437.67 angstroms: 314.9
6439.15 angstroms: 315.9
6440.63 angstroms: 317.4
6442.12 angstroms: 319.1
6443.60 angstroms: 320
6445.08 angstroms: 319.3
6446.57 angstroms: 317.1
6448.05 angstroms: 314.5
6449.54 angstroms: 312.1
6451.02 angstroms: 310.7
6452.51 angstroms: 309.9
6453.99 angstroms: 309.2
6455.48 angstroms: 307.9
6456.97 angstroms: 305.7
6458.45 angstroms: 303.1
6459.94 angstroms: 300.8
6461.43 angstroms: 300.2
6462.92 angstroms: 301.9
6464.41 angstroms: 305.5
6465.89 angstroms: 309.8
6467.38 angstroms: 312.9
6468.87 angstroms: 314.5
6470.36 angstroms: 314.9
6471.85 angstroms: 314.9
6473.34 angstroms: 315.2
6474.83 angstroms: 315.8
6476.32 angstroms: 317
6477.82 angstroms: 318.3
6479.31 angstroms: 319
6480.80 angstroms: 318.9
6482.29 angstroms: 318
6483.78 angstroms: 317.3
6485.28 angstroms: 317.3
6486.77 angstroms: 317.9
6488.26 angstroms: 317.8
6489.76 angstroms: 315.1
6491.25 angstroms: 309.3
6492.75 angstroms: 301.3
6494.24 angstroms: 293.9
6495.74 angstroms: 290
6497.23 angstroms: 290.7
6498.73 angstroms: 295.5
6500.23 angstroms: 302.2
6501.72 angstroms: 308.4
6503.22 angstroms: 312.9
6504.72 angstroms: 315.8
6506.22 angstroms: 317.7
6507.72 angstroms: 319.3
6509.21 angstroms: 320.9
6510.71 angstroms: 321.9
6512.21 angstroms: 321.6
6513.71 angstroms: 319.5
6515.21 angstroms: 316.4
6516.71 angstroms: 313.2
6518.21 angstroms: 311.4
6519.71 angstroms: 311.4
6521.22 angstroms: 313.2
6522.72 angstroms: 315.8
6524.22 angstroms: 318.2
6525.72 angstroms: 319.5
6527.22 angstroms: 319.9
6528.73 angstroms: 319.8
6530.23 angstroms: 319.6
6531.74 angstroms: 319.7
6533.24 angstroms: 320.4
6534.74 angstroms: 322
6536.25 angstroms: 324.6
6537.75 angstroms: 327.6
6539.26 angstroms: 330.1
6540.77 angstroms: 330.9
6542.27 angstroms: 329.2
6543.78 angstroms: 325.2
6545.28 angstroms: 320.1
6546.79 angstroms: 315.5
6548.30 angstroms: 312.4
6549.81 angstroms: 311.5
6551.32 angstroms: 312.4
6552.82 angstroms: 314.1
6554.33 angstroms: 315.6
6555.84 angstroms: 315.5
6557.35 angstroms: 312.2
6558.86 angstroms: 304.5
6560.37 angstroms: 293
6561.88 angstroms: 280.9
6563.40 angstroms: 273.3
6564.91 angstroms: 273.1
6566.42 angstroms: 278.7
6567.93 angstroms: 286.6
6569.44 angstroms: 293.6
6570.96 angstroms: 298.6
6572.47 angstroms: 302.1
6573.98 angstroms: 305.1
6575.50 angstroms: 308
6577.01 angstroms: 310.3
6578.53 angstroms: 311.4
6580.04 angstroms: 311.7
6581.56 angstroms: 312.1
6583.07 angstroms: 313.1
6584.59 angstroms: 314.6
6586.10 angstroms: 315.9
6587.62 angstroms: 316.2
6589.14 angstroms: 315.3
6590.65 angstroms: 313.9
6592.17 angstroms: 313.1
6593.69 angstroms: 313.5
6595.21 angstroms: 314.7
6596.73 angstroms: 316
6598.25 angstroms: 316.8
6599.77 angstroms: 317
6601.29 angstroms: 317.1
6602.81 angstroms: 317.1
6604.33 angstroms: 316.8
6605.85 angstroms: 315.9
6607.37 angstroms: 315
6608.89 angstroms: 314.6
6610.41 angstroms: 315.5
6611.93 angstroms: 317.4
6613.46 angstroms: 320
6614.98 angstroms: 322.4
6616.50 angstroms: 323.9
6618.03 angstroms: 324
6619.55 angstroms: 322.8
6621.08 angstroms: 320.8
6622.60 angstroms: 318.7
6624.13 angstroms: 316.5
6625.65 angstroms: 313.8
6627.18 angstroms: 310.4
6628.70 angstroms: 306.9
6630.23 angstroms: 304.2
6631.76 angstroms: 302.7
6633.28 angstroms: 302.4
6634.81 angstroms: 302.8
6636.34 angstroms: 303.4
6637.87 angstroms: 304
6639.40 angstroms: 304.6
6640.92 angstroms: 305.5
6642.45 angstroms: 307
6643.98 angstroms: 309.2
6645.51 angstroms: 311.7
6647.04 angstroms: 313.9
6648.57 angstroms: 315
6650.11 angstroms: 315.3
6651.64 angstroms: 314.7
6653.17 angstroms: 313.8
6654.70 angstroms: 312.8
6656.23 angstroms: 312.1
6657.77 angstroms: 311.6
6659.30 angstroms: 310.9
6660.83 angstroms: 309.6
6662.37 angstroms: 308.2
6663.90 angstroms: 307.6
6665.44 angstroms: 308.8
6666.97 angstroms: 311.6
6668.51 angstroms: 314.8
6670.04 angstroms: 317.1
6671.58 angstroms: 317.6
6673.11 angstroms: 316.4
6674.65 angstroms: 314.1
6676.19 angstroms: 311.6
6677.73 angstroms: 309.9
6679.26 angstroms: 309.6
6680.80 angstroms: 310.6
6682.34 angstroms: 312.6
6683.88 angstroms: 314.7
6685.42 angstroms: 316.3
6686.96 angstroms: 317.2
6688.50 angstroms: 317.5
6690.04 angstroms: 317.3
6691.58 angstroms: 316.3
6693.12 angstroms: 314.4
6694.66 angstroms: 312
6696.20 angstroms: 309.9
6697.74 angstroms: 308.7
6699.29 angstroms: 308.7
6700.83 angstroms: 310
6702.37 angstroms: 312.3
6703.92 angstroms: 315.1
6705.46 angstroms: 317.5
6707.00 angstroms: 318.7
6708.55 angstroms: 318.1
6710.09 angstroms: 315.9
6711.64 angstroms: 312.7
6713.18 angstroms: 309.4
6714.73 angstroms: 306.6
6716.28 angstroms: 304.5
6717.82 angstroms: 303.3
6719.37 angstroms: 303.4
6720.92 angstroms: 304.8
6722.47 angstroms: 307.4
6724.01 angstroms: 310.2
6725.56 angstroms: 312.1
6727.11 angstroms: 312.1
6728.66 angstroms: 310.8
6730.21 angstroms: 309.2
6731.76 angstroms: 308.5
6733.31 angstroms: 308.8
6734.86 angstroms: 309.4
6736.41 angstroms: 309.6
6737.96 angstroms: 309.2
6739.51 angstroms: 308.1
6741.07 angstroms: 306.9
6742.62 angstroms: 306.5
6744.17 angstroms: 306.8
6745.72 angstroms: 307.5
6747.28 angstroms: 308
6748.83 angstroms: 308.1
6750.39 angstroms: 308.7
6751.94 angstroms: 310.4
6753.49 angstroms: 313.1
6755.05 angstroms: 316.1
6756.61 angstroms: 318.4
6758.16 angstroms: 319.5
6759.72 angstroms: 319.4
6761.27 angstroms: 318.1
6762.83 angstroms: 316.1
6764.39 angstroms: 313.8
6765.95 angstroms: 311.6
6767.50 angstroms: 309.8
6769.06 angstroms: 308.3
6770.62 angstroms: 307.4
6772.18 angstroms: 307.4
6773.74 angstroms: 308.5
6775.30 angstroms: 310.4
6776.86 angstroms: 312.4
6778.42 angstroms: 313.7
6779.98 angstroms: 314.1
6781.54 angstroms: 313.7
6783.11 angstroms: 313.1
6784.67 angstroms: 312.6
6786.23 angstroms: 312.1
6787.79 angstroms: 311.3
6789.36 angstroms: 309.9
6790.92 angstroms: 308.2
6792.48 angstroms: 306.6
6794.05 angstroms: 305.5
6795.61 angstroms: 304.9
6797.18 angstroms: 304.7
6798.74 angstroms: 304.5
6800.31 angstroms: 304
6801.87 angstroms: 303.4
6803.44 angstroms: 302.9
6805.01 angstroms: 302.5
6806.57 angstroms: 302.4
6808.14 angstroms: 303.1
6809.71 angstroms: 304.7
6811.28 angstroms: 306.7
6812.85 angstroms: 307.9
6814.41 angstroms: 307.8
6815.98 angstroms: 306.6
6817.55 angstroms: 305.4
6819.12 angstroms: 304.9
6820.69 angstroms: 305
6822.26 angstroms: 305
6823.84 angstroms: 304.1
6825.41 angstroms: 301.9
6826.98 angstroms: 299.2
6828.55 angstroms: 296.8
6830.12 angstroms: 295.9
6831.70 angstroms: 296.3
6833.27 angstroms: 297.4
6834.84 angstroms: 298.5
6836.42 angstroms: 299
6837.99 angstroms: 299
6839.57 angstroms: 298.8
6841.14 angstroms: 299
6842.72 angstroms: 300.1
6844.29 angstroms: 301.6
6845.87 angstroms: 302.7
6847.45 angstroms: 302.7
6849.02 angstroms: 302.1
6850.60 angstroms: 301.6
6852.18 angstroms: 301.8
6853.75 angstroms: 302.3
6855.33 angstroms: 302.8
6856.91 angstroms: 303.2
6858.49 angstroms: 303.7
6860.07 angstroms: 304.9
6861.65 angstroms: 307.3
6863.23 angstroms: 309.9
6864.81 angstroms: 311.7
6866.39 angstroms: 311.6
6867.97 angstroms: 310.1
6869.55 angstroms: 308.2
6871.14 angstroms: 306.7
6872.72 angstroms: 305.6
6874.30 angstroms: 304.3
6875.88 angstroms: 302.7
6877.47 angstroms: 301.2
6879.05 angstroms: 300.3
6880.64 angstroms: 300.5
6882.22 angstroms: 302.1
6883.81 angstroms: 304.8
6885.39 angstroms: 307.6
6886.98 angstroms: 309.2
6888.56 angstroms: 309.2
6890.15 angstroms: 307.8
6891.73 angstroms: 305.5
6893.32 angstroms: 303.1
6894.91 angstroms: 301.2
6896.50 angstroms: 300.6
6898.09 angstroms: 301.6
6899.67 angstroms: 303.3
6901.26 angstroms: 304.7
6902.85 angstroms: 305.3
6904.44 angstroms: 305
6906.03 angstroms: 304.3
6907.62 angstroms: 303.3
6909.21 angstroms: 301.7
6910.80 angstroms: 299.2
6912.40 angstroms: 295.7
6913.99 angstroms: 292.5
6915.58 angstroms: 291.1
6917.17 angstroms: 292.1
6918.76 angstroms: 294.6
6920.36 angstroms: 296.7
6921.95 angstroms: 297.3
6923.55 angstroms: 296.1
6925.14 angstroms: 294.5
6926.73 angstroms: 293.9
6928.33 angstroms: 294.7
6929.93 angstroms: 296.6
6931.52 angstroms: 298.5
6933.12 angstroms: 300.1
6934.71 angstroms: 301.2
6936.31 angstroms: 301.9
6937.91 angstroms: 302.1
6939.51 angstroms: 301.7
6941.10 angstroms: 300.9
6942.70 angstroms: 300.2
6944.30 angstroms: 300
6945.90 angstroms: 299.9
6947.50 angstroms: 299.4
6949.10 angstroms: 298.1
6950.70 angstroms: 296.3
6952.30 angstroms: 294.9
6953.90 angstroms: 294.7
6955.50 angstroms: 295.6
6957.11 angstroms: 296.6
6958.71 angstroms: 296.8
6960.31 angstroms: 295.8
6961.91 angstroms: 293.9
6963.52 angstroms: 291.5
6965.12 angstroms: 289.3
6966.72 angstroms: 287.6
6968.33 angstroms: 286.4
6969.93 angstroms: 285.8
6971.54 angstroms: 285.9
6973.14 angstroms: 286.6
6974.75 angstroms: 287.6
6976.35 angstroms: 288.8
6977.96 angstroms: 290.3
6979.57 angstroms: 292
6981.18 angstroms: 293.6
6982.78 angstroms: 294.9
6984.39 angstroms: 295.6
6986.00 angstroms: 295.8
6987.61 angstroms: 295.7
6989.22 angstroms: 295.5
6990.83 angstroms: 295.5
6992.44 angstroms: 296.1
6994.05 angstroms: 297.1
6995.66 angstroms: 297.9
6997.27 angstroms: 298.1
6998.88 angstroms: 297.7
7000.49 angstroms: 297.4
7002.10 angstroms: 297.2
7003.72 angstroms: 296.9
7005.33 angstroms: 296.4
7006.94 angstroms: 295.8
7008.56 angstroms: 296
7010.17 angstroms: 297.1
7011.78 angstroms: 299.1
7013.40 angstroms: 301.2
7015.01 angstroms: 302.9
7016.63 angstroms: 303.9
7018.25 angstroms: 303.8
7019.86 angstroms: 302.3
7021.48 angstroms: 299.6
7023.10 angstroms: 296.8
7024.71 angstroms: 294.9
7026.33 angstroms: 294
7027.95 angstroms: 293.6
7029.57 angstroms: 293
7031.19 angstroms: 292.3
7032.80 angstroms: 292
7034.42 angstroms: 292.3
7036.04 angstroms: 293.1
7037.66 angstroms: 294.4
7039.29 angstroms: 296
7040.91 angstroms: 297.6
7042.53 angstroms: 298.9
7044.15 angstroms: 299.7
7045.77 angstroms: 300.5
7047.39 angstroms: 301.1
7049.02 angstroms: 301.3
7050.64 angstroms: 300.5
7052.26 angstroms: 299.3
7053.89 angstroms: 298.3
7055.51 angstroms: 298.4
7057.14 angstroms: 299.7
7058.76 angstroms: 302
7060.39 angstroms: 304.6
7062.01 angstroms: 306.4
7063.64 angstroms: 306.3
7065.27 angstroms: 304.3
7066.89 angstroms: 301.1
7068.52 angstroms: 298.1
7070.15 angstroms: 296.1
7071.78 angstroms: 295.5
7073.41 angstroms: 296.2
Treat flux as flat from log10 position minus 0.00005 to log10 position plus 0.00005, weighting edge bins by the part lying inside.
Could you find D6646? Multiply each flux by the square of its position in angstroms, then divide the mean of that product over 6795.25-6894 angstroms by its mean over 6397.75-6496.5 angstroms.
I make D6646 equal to 1.1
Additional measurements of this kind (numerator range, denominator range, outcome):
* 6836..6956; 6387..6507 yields 1.11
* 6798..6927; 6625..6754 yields 1.02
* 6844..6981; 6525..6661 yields 1.06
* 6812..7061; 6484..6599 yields 1.08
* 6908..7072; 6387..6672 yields 1.09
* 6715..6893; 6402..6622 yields 1.07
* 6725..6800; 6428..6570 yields 1.08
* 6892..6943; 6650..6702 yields 1.03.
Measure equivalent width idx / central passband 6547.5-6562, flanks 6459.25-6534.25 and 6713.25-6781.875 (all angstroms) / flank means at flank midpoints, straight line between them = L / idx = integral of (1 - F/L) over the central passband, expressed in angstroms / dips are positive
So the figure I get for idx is 0.2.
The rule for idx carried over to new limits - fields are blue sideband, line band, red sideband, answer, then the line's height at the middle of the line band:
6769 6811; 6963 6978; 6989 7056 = 0.6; 300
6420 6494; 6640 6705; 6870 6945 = -1.3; 307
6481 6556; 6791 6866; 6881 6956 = 0.1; 304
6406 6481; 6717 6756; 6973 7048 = -0.6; 304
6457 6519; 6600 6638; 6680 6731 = -0.3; 312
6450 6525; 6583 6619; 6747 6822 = -0.7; 311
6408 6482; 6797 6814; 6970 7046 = -0.1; 302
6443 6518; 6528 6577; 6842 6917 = 0.2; 310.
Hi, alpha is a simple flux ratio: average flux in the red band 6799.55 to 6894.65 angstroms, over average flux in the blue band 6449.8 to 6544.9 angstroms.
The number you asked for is 1.0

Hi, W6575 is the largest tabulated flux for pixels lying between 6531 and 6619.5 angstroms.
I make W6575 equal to 330.9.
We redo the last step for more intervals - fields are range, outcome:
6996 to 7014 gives 301.2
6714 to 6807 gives 319.5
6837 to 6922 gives 311.7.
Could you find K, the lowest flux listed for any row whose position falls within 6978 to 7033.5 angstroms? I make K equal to 292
